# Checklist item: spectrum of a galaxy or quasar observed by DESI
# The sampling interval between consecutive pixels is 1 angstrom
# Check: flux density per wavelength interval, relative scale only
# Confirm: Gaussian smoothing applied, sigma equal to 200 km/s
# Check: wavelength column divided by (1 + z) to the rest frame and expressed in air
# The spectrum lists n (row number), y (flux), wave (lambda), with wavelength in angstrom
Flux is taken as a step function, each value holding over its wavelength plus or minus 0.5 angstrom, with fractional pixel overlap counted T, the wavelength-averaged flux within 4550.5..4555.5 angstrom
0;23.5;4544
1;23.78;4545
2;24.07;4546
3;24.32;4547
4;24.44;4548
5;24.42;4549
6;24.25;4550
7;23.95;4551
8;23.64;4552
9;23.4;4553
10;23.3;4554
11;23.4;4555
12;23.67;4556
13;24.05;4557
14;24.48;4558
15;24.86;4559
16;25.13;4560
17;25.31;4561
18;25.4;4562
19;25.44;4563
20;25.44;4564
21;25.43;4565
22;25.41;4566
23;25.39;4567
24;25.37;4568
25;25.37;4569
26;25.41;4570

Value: 23.5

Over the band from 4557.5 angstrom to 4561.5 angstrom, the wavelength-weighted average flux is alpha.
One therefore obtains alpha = 24.9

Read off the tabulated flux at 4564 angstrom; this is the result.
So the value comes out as 25.44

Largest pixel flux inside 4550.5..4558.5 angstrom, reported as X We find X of 24.48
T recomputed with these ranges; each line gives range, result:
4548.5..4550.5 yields 24.3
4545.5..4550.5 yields 24.3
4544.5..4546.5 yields 23.9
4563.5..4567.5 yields 25.4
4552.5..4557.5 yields 23.6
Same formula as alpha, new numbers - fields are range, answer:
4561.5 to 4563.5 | 25.4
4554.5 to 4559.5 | 24.1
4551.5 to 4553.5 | 23.5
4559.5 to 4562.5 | 25.3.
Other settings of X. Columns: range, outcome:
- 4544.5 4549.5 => 24.44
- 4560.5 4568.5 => 25.44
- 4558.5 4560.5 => 25.13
